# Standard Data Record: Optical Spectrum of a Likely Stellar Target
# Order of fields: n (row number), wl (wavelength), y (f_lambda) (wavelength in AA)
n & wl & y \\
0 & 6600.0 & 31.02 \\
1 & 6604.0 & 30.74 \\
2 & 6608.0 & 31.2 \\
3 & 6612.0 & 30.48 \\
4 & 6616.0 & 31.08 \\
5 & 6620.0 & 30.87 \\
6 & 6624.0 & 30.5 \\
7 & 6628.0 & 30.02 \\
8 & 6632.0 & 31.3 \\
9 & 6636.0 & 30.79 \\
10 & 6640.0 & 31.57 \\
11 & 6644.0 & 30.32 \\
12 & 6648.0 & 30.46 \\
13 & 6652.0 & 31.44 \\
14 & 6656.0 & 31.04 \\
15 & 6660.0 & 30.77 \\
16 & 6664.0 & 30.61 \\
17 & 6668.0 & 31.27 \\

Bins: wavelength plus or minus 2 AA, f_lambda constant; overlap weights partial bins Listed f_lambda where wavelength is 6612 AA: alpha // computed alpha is 30.48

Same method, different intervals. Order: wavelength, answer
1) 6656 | 31.04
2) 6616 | 31.08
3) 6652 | 31.44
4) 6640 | 31.57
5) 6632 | 31.3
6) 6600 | 31.02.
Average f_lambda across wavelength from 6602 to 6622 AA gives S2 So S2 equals 30.9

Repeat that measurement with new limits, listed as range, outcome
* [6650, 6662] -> 31.1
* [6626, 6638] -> 30.7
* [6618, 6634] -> 30.7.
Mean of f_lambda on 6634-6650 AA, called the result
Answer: 30.8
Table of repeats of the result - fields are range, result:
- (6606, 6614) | 30.8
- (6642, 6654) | 30.7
